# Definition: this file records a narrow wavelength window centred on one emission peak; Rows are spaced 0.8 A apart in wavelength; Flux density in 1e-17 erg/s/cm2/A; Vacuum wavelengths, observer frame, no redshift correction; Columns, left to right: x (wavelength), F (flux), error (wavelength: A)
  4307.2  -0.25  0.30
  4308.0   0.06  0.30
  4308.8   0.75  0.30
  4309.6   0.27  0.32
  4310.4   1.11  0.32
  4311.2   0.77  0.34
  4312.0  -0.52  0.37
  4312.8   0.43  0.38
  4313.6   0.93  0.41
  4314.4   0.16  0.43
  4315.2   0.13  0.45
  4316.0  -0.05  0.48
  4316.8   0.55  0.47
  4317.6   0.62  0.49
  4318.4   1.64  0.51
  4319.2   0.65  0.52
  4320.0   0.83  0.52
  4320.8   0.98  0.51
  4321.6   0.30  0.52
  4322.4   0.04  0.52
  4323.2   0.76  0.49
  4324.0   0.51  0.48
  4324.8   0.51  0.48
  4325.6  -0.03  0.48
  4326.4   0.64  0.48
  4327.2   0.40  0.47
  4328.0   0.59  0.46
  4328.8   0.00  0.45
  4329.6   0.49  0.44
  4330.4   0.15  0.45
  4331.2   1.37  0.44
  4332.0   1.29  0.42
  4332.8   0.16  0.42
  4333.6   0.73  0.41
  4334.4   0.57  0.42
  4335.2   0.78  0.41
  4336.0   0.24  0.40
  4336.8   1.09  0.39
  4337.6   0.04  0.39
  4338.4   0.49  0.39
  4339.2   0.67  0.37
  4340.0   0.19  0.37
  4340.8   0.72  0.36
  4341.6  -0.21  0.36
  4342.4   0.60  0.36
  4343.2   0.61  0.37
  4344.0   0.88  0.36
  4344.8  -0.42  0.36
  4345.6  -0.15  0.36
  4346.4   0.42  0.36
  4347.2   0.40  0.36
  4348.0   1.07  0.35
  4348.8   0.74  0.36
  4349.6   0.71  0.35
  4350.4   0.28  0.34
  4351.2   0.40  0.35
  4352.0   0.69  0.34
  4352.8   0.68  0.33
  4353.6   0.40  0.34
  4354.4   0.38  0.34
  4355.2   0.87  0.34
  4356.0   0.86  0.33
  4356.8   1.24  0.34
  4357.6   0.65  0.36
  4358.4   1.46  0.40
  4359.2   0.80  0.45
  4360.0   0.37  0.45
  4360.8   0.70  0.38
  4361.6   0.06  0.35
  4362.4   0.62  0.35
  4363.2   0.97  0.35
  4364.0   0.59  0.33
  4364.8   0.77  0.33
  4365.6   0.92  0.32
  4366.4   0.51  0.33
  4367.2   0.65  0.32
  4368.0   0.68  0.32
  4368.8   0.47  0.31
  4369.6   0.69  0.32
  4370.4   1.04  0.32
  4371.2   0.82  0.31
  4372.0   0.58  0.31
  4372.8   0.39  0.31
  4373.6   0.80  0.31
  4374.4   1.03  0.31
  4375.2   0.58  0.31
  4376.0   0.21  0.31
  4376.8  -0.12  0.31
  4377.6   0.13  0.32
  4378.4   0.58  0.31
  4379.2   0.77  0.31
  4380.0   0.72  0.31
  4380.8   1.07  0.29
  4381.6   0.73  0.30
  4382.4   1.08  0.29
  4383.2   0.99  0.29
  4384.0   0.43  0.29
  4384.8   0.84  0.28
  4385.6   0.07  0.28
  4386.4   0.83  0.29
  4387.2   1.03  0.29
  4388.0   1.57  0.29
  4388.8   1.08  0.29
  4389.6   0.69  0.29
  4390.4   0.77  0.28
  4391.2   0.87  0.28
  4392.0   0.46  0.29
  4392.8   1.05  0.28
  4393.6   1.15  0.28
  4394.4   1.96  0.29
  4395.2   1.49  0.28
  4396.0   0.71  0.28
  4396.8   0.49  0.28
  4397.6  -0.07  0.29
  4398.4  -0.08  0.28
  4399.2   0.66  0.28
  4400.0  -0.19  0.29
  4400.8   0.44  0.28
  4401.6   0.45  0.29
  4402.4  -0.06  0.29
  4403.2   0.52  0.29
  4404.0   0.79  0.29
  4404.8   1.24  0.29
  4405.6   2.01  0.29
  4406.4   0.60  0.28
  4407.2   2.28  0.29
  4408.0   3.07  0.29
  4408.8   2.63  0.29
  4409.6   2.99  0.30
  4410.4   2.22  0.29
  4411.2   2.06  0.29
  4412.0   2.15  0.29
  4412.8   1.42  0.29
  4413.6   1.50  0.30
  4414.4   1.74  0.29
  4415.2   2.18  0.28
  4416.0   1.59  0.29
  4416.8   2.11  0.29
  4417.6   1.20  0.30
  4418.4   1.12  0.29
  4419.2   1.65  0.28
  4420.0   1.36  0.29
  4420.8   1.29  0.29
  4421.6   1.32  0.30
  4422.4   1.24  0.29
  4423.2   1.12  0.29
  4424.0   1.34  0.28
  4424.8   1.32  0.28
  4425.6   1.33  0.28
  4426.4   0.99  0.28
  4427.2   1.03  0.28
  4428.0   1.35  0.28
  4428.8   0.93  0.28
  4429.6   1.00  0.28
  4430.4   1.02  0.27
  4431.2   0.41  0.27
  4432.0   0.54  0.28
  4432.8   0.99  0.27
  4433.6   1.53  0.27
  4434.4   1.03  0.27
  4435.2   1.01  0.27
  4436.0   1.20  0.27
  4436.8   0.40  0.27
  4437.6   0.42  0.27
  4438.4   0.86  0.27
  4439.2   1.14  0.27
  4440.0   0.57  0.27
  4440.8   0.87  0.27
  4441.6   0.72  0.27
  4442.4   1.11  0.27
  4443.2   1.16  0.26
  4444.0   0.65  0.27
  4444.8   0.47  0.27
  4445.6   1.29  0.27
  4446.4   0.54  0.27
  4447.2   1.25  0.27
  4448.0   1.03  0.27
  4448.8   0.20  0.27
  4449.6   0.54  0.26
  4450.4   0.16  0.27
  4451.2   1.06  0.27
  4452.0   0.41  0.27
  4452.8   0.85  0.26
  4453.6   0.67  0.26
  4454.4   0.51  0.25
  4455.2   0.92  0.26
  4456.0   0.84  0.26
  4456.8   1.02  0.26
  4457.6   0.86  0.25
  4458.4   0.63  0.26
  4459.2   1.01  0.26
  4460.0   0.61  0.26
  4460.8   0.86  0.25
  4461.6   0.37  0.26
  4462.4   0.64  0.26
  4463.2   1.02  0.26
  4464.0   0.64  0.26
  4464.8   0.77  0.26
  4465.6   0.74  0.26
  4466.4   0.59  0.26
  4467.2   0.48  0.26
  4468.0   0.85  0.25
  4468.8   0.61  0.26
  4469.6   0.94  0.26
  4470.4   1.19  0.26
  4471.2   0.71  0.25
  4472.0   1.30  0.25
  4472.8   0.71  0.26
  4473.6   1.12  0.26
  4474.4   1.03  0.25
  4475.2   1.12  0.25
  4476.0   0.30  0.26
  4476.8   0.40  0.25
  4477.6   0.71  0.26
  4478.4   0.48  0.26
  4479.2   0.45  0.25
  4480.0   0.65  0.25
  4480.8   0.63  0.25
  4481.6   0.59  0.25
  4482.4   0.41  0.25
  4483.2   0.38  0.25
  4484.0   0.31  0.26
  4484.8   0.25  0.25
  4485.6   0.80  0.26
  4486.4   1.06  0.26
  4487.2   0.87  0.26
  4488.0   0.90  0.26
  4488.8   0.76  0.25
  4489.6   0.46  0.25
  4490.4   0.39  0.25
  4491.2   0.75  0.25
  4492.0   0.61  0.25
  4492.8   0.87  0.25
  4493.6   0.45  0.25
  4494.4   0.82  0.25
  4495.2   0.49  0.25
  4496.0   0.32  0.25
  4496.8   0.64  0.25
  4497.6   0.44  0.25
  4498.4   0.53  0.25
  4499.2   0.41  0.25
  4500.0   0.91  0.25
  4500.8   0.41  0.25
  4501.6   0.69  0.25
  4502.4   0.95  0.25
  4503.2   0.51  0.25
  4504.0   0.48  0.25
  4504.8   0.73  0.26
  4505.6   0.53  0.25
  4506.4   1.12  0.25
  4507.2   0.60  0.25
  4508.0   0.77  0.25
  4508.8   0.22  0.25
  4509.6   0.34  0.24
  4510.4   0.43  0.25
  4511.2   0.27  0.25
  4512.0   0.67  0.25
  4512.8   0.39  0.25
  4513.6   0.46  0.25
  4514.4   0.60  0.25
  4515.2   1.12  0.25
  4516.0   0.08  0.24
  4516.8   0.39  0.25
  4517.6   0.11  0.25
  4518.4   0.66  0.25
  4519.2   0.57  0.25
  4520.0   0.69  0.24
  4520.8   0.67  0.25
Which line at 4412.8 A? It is Lyman alpha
